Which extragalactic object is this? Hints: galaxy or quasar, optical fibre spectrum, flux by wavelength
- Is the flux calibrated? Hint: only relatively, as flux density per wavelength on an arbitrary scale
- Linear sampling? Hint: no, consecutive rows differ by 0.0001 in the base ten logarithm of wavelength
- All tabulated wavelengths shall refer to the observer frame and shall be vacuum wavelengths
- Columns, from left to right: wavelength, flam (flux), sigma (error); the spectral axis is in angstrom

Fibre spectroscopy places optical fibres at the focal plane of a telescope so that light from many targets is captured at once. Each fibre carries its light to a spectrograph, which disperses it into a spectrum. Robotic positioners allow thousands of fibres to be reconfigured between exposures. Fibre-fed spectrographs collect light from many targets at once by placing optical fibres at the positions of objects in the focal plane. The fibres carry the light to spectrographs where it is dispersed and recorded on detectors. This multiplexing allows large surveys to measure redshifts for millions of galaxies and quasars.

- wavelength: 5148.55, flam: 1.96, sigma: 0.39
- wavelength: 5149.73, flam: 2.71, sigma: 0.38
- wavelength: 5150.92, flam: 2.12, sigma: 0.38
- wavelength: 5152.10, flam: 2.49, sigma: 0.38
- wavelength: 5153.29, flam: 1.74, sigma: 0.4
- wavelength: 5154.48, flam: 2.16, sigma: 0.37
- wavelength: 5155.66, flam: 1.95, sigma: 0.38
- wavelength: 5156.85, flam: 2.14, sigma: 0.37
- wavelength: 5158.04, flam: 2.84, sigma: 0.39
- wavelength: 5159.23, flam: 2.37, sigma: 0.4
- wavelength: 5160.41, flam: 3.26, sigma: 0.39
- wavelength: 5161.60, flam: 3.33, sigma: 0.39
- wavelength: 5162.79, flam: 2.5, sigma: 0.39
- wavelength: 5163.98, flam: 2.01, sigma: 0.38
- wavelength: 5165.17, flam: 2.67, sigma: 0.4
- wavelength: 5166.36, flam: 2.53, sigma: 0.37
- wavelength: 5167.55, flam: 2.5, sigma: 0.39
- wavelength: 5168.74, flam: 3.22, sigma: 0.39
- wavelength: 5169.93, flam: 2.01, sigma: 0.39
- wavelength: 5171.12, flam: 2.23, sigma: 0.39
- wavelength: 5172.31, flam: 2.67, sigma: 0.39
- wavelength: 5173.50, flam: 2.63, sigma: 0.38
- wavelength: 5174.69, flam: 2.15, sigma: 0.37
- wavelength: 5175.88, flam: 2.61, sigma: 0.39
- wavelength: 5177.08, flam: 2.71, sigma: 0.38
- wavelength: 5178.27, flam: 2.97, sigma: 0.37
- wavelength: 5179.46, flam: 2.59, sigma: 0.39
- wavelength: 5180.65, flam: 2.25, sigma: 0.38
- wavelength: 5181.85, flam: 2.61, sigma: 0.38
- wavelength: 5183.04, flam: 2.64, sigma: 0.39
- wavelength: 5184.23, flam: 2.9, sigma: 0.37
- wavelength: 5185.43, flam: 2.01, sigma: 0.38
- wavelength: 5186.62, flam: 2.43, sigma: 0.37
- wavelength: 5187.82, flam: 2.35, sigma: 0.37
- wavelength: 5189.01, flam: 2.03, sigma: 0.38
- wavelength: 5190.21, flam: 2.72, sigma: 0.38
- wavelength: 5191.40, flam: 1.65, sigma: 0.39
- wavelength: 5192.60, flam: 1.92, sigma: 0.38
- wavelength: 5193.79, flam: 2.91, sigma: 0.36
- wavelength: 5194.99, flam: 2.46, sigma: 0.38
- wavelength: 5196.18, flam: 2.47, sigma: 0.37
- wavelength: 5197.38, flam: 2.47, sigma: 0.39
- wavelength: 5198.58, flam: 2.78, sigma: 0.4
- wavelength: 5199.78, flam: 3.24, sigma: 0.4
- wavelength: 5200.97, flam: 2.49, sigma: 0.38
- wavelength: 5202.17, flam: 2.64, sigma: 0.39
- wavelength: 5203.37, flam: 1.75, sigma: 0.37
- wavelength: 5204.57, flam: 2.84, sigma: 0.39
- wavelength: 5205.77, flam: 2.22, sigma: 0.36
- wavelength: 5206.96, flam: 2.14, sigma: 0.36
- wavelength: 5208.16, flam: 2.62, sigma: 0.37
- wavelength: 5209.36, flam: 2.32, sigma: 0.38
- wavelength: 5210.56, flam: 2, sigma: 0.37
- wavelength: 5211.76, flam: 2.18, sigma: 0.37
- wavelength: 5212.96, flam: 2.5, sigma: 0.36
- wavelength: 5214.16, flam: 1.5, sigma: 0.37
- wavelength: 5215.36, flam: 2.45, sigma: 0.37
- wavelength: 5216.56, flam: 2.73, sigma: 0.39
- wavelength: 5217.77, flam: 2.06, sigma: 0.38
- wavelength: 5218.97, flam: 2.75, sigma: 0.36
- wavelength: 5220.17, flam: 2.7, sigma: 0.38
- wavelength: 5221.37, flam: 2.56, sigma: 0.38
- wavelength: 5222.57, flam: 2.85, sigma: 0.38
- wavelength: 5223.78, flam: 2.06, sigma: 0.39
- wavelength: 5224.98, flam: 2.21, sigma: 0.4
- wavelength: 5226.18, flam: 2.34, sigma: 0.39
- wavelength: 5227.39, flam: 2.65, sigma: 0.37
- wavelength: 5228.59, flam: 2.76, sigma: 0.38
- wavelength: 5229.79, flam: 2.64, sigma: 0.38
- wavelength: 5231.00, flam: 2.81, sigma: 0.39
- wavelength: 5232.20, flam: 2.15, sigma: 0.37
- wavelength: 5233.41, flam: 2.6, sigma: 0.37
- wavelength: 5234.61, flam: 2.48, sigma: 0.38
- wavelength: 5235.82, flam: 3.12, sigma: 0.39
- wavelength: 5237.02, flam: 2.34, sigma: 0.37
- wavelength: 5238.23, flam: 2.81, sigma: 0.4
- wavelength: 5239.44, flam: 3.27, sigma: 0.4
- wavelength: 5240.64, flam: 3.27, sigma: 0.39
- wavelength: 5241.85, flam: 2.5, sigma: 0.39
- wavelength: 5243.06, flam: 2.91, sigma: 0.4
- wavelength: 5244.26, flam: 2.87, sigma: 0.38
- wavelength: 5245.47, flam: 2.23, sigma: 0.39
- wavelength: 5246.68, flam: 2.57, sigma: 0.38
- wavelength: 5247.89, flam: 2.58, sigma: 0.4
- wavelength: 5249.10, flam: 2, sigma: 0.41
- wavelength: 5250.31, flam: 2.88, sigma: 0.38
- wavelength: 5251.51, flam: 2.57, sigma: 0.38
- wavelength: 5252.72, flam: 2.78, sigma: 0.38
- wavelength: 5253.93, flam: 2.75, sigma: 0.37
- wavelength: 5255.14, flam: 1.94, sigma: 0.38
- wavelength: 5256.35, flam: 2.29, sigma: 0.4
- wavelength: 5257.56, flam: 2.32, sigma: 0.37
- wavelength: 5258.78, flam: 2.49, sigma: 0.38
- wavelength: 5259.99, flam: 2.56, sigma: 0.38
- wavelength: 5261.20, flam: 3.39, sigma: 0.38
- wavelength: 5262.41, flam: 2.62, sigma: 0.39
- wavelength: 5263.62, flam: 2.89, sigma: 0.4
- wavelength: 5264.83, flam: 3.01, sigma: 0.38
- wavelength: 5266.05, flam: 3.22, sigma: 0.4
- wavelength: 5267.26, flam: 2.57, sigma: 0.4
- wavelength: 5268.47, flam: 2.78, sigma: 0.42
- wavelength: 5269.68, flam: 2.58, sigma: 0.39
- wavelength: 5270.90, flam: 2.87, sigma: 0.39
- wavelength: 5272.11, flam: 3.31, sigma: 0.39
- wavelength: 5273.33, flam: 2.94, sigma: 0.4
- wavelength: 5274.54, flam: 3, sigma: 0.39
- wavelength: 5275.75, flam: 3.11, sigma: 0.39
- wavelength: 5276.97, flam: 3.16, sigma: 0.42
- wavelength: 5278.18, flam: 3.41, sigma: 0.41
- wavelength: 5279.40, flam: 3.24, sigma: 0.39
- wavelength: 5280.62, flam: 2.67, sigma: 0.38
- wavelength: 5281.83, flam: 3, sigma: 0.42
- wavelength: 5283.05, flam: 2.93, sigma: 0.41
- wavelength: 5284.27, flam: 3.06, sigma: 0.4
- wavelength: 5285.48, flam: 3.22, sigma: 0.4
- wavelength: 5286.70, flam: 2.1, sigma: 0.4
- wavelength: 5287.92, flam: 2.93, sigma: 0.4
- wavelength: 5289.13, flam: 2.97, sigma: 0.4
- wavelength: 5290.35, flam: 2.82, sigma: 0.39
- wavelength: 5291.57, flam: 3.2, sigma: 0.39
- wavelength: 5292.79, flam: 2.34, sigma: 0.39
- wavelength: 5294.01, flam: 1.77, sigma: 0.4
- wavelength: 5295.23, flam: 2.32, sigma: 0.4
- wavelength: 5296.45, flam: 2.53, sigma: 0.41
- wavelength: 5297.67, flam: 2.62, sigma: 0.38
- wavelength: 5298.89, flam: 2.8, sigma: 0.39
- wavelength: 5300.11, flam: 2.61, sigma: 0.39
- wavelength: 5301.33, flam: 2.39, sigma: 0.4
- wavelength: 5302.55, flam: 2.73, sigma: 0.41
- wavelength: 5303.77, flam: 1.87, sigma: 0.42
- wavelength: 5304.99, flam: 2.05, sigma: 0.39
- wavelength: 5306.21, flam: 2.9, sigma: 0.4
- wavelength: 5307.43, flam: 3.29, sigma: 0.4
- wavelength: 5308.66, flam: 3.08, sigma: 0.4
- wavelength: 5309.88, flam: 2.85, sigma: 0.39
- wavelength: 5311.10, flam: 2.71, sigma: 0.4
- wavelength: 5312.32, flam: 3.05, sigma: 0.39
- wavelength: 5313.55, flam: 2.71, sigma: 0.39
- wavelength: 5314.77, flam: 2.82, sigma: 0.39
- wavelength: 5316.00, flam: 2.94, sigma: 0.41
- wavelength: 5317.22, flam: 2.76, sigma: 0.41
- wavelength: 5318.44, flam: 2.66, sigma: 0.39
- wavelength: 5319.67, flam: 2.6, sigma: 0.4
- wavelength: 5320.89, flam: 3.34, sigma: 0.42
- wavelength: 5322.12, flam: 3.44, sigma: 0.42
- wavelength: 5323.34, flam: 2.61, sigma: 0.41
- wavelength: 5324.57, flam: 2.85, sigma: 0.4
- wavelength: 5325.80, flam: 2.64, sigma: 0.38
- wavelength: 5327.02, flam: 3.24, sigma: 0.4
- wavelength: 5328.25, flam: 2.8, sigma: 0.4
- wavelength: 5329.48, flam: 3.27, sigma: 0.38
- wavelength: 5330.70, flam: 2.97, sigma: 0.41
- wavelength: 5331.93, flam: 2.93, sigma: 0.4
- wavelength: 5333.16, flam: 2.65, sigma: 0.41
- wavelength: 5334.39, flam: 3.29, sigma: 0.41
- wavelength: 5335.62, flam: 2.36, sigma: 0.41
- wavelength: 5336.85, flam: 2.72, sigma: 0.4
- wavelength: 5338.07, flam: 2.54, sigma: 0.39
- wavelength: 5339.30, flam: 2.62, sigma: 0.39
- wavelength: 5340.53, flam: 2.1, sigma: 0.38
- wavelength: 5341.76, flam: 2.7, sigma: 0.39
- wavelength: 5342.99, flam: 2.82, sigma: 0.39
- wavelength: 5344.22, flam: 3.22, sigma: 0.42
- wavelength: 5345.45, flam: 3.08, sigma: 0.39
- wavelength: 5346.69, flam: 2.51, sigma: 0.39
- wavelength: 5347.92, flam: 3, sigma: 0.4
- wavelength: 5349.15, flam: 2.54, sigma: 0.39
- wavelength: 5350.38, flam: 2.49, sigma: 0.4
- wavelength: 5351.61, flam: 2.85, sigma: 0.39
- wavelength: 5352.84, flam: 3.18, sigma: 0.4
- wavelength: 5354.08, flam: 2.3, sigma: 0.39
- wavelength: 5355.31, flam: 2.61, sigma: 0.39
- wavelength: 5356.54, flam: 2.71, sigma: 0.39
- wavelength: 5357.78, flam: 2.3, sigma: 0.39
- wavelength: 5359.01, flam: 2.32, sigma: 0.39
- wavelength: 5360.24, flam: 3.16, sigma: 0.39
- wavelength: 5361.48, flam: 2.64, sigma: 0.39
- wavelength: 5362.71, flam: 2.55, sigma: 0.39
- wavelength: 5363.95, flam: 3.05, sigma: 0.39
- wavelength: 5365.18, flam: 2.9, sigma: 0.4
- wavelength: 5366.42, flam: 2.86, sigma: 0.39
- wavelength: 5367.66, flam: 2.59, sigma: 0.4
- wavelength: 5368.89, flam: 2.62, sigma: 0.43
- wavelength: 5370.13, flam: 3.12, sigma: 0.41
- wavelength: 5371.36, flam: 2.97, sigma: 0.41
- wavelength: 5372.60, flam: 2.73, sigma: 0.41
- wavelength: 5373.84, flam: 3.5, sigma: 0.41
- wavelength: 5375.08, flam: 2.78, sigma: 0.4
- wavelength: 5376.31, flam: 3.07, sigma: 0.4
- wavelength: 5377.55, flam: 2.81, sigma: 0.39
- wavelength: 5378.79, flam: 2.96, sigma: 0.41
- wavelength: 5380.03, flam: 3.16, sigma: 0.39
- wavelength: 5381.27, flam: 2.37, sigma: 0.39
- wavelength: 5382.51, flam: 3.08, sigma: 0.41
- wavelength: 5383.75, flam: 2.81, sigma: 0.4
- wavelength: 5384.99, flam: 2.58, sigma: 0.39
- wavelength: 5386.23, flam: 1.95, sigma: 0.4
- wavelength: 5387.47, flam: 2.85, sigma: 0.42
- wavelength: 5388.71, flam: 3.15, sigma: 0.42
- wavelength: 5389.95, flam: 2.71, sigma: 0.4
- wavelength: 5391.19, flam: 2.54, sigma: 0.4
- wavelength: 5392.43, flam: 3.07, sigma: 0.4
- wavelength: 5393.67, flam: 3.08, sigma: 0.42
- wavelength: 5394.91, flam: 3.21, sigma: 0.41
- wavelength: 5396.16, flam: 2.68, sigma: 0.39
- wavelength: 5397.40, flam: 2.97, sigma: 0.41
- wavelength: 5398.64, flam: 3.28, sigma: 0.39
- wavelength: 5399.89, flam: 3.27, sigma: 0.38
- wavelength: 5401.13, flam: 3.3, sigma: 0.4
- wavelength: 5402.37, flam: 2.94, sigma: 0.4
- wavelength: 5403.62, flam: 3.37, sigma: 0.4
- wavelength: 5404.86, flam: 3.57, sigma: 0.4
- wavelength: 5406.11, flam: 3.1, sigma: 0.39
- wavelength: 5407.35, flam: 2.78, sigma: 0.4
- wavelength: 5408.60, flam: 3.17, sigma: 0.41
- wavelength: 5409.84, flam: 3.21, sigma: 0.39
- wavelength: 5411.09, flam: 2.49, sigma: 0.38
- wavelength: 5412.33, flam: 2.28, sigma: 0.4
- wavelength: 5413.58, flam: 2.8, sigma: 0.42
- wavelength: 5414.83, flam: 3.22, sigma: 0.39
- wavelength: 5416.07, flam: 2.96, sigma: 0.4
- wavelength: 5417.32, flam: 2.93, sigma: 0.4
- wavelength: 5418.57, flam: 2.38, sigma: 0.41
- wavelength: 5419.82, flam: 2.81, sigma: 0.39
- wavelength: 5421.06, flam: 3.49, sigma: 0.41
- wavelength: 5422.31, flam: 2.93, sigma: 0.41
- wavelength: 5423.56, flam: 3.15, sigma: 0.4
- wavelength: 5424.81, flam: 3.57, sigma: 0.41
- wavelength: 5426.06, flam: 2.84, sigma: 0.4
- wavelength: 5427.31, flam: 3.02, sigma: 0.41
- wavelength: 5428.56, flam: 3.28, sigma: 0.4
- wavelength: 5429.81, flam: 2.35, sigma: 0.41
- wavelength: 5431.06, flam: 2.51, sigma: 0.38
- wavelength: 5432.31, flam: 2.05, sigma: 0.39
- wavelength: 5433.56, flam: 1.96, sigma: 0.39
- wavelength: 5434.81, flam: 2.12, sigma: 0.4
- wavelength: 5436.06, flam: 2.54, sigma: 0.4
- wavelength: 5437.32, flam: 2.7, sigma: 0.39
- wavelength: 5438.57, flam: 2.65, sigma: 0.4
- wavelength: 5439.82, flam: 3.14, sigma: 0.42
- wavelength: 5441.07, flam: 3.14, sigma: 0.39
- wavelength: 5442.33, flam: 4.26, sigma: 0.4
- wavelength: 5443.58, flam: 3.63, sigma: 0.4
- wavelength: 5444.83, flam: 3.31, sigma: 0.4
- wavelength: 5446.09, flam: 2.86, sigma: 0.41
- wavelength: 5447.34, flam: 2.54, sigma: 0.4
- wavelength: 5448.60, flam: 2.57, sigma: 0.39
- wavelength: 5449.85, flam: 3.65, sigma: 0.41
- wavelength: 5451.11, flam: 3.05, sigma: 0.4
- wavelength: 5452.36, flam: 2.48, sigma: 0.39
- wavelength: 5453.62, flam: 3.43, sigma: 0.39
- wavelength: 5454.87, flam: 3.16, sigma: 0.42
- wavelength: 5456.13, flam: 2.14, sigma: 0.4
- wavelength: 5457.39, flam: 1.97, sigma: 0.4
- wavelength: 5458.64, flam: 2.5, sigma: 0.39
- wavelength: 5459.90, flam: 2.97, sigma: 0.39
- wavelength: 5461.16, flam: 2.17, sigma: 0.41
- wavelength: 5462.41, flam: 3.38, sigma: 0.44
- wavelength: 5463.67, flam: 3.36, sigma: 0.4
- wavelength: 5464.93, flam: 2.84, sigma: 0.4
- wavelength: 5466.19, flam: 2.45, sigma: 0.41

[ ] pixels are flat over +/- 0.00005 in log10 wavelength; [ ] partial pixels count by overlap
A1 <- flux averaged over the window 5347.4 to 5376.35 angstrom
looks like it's 2.78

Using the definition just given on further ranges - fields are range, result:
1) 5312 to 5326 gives 2.87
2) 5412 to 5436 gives 2.77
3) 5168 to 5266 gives 2.53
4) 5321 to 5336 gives 2.94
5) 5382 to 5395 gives 2.8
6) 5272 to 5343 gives 2.8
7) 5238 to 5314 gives 2.75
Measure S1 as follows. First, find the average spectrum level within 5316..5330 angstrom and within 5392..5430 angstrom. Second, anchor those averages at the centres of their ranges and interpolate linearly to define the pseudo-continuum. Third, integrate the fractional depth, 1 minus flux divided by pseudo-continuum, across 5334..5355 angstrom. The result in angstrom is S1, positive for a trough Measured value 1.7 angstrom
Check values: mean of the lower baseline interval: 2.93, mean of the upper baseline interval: 3.02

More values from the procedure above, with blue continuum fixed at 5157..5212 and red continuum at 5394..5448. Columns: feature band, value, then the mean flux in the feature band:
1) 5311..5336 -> -1.2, 2.9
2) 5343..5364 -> 0.7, 2.73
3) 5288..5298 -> 0.4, 2.59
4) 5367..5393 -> 0.4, 2.83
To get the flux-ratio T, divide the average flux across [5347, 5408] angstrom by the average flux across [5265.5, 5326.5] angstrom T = 1.0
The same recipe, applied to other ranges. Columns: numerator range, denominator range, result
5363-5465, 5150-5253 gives 1.16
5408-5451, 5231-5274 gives 1.07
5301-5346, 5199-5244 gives 1.11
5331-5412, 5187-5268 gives 1.12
